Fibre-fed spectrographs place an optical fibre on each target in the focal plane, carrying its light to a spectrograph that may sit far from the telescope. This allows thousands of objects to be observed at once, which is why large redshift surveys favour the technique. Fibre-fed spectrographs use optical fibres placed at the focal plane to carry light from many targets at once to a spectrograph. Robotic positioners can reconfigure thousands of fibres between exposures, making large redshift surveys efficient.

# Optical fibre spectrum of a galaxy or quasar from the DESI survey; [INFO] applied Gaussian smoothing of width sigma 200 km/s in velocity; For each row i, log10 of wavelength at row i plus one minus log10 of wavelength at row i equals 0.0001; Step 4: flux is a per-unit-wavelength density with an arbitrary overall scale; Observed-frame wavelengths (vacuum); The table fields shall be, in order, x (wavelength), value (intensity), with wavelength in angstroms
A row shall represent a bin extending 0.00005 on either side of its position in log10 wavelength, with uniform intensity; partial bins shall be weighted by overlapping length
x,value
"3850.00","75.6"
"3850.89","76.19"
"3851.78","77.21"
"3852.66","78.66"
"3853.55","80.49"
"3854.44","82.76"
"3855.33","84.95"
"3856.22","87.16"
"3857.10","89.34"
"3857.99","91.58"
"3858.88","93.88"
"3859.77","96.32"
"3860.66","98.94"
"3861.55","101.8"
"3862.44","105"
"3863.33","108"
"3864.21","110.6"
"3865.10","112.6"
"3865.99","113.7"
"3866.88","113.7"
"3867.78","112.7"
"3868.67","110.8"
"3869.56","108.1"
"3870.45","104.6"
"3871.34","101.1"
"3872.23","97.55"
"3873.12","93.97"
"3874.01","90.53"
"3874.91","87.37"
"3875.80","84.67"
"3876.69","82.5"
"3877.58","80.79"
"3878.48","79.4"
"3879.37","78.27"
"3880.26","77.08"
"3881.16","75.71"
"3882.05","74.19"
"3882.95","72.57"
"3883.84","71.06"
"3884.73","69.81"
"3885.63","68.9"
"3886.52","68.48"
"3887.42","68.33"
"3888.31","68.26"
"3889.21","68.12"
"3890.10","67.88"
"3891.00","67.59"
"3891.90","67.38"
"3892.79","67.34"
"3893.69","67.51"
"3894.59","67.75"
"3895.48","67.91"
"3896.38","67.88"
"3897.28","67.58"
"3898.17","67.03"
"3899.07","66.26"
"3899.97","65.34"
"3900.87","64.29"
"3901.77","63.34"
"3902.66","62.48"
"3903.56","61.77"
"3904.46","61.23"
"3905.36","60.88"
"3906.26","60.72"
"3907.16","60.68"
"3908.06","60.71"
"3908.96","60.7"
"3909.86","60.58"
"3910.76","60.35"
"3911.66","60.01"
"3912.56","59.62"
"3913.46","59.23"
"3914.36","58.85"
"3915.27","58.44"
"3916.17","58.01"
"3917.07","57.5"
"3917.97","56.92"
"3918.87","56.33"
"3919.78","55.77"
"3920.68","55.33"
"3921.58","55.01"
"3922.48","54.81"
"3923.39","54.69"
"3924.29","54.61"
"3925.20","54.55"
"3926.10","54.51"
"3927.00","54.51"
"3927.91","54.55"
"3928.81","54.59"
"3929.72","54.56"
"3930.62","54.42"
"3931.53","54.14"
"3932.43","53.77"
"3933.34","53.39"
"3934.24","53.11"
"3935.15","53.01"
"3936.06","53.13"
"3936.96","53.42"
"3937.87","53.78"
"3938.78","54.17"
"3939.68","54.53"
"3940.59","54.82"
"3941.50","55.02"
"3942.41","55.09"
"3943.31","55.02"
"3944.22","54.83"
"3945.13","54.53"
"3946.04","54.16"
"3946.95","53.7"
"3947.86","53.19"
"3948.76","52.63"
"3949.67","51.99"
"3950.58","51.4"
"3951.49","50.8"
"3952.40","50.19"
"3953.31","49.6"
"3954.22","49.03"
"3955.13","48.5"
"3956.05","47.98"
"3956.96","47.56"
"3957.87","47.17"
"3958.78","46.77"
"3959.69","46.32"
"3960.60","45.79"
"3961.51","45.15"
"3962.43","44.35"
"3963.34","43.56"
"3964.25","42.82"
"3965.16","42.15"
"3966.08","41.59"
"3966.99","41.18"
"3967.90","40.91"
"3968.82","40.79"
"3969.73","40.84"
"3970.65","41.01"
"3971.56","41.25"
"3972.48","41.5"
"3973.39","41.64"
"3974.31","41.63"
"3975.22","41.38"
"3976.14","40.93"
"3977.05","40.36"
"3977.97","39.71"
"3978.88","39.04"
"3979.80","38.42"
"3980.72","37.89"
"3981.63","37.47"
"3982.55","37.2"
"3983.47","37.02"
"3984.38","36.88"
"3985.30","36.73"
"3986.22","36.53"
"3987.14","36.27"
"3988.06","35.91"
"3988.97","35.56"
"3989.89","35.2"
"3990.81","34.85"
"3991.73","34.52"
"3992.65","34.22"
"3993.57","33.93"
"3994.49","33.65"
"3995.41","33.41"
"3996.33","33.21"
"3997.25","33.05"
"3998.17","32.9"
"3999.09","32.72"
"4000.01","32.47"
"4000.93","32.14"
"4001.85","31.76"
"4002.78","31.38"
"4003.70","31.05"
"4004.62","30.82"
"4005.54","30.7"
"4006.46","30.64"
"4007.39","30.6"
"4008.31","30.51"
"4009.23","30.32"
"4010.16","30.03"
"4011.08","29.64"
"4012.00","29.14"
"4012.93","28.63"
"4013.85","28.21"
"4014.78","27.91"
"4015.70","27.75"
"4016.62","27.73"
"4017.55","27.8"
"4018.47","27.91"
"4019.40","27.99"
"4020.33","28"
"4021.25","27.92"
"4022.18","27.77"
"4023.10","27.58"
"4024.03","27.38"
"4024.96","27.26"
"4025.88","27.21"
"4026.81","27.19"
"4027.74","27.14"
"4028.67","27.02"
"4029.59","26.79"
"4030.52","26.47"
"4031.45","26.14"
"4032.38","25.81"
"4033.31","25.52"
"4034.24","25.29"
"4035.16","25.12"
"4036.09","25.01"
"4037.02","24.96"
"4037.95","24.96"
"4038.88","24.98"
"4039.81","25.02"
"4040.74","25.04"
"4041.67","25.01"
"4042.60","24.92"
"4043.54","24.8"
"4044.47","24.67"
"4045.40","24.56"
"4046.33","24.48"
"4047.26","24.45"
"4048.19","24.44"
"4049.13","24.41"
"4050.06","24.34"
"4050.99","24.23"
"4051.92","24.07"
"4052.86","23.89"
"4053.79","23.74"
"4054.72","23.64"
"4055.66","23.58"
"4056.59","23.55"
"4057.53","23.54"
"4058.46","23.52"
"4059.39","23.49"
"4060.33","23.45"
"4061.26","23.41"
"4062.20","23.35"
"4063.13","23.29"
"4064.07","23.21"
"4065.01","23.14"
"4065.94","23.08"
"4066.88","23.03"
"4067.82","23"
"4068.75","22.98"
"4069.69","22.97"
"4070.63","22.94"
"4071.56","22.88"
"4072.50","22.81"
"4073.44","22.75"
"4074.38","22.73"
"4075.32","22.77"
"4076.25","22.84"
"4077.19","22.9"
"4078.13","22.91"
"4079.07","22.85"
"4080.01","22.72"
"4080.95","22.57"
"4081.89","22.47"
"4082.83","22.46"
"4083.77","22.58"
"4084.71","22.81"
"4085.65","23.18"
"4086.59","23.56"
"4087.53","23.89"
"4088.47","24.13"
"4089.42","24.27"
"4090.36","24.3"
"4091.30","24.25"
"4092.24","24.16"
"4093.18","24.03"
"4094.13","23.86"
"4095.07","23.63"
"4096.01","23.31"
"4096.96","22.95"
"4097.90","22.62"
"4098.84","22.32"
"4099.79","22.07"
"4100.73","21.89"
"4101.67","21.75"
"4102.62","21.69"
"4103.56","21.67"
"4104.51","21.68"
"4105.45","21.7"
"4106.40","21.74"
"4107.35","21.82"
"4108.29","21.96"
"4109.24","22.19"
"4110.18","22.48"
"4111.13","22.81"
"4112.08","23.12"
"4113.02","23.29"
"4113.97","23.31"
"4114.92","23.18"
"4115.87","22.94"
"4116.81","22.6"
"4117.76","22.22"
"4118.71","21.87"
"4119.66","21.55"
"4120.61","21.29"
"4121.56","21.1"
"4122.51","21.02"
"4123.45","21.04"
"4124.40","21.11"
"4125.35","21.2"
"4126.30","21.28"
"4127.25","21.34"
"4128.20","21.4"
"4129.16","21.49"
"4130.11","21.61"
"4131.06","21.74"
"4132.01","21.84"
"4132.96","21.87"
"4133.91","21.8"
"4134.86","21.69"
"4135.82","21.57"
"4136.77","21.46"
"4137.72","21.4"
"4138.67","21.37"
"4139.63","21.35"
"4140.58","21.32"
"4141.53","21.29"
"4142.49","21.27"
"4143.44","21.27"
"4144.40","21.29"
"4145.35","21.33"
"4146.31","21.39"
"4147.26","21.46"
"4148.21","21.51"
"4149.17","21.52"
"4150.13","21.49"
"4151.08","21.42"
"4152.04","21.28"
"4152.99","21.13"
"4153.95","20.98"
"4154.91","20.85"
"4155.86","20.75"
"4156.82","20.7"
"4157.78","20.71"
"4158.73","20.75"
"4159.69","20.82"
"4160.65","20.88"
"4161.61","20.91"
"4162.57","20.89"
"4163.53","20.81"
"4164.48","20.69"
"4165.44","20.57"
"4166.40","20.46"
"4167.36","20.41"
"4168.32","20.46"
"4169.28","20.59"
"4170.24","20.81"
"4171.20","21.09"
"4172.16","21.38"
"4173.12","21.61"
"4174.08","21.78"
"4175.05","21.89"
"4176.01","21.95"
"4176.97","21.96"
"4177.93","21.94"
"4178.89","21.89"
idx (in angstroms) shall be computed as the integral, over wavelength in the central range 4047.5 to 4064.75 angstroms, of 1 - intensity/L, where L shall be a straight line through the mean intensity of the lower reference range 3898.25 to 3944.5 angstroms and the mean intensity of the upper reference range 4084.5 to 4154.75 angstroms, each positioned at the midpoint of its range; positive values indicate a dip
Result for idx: 5.0 angstroms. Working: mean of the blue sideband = 57.3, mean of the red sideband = 22.1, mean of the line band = 23.7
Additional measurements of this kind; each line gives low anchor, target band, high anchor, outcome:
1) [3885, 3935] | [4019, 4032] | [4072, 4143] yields 3.7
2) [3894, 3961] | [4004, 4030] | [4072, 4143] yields 7.2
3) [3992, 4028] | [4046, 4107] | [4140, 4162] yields 6.2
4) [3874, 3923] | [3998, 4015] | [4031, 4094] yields 3.4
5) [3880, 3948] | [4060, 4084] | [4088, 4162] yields 6.6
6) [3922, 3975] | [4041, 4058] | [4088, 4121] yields 4.2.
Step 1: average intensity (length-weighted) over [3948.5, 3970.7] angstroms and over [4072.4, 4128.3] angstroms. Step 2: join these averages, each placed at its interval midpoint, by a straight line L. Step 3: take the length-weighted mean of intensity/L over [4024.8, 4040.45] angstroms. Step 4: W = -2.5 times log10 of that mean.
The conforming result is 0.29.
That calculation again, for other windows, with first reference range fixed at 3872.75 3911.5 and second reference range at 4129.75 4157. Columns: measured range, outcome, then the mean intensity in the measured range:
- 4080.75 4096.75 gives 0.33 mag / 23.5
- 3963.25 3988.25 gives 0.33 mag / 39.7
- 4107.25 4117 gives 0.20 mag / 22.8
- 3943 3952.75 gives 0.12 mag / 52.9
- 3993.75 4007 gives 0.46 mag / 32.2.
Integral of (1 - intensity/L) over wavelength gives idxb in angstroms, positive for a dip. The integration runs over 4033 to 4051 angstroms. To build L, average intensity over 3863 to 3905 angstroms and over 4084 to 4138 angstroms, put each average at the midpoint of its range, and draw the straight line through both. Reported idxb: 6.8 angstroms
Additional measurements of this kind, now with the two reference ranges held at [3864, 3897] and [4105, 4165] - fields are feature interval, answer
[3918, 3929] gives 2.7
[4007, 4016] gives 3.9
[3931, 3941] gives 2.3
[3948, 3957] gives 2.1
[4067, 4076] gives 3.4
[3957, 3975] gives 5.6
